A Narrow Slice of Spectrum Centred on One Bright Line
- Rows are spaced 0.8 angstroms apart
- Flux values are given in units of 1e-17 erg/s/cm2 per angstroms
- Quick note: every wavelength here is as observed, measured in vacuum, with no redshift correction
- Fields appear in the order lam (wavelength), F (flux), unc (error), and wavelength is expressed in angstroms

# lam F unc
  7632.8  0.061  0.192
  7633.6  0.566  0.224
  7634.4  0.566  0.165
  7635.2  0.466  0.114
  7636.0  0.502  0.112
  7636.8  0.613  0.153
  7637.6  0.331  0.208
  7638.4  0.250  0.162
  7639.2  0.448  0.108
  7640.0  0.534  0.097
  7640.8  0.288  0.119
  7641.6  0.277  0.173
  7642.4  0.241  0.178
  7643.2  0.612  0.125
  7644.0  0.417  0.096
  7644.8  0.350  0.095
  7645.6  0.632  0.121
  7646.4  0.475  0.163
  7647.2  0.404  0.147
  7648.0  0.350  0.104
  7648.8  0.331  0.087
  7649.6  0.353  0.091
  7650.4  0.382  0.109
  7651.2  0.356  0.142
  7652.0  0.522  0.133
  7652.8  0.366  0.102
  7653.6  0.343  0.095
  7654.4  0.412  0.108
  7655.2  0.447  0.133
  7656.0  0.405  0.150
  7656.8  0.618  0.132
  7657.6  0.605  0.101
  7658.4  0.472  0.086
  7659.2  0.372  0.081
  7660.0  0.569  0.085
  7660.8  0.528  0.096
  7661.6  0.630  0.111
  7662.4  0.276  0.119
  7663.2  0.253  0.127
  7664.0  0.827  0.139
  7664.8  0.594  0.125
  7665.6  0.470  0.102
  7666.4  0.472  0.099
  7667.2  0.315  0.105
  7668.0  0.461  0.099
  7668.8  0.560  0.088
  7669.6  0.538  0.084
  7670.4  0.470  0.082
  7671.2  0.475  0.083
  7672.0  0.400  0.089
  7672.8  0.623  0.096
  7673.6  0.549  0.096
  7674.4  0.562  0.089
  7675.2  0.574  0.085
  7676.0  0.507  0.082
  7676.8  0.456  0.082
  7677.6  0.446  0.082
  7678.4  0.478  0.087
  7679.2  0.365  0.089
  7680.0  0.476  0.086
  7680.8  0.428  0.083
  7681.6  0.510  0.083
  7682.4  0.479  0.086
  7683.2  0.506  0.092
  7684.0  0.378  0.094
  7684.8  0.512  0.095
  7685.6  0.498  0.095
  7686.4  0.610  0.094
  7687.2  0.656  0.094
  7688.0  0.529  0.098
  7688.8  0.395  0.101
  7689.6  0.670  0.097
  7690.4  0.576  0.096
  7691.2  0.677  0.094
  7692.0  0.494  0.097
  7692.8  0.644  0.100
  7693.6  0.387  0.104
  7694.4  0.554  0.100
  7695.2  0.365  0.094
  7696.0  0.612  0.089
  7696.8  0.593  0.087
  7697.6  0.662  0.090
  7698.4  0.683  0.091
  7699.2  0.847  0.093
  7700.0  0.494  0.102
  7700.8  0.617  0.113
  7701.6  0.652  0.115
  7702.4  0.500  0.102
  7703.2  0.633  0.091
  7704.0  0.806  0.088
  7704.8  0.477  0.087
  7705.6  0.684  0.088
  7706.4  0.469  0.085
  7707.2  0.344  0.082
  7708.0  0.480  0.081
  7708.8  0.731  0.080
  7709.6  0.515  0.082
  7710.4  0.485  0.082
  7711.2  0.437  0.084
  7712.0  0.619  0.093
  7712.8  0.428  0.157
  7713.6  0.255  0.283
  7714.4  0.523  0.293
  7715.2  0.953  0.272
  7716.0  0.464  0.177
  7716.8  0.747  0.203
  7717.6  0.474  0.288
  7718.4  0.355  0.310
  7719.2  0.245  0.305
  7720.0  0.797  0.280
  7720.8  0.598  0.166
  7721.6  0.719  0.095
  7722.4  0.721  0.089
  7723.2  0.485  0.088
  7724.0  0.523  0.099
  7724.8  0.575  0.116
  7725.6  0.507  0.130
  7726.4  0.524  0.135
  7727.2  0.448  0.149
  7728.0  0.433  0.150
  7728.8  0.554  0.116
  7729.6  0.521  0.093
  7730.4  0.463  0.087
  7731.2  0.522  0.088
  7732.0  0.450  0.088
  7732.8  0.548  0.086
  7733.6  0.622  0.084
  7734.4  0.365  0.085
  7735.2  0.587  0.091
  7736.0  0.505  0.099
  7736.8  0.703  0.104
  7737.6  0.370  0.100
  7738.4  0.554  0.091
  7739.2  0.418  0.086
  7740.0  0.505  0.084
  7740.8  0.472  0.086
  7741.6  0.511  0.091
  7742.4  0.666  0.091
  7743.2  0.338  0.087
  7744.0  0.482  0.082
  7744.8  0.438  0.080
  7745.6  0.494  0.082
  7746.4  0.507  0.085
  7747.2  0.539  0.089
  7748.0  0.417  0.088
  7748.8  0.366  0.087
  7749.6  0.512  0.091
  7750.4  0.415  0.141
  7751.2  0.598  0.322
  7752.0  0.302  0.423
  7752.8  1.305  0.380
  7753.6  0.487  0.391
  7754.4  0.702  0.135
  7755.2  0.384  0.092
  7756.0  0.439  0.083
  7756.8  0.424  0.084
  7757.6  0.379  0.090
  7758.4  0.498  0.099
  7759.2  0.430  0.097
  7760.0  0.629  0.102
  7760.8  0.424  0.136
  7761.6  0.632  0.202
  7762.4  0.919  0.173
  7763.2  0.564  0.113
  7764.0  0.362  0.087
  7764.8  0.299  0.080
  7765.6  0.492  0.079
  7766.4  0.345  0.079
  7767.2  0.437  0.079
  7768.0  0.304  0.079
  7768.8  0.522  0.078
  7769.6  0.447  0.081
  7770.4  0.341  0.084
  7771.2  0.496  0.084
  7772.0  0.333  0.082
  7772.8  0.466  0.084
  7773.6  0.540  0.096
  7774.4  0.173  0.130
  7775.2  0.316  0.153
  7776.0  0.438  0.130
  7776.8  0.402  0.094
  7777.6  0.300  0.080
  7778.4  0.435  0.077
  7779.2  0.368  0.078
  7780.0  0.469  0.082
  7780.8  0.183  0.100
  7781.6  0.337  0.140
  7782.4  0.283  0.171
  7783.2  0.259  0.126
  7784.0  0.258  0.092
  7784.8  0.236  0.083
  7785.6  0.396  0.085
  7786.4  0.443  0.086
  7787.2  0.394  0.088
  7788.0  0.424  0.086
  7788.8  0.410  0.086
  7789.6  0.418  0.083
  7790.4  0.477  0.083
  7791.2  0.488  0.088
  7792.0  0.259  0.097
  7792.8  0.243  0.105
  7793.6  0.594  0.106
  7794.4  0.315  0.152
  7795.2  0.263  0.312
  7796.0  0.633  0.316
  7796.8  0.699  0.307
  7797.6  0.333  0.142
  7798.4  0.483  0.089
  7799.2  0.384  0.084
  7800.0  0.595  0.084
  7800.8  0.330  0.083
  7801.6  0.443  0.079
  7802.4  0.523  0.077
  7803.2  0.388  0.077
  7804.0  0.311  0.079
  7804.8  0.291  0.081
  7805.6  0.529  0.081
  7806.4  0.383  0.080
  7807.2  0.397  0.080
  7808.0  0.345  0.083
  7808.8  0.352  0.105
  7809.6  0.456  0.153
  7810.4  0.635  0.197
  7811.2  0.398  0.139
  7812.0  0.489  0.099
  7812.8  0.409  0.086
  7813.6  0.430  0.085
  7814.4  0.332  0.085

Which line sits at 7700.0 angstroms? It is Mg II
